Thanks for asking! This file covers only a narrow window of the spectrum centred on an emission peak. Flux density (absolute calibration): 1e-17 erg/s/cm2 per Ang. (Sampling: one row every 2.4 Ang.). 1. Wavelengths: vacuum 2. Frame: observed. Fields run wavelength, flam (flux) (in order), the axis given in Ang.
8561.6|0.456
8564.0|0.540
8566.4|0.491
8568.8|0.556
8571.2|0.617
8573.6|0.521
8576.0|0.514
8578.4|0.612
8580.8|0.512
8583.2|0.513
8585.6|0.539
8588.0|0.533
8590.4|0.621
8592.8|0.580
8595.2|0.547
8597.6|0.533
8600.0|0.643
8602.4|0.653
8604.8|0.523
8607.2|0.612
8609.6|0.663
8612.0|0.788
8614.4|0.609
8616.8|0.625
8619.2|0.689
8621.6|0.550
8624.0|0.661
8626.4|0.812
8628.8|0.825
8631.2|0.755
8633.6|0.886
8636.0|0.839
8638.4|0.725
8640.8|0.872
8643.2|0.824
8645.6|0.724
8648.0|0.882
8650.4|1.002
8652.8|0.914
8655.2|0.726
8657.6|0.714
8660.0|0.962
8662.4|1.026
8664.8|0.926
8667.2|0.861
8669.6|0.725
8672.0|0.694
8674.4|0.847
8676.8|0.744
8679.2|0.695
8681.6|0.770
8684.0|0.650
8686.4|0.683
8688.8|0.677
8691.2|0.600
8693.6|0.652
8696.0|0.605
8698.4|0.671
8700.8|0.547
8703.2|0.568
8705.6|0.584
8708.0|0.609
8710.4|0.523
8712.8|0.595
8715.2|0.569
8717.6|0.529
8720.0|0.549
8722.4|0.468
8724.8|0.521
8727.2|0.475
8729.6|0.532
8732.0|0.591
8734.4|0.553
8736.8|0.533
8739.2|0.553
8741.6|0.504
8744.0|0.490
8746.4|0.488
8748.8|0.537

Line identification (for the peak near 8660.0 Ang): Mg II 2798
